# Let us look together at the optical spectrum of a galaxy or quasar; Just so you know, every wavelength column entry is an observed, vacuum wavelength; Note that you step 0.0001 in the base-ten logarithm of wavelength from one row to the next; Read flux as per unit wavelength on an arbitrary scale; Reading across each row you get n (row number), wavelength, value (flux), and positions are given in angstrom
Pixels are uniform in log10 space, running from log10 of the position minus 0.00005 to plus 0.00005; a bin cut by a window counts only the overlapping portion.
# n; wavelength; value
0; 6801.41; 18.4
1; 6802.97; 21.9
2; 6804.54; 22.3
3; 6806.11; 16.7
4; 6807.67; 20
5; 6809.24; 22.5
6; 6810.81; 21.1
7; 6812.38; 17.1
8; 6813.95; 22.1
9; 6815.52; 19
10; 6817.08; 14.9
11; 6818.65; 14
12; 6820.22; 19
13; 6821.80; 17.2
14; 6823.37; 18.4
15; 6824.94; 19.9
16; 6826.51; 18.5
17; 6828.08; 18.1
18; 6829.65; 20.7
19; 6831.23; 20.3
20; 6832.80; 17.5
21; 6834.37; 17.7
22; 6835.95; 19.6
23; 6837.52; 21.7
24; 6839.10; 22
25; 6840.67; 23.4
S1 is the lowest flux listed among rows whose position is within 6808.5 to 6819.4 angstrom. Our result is 14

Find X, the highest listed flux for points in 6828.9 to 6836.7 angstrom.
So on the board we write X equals 20.7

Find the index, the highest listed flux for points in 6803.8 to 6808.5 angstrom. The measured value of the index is 22.3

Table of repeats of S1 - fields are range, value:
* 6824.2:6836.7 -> 17.5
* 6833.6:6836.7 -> 17.7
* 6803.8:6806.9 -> 16.7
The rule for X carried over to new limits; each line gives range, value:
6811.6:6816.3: 22.1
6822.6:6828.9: 19.9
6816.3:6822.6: 19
